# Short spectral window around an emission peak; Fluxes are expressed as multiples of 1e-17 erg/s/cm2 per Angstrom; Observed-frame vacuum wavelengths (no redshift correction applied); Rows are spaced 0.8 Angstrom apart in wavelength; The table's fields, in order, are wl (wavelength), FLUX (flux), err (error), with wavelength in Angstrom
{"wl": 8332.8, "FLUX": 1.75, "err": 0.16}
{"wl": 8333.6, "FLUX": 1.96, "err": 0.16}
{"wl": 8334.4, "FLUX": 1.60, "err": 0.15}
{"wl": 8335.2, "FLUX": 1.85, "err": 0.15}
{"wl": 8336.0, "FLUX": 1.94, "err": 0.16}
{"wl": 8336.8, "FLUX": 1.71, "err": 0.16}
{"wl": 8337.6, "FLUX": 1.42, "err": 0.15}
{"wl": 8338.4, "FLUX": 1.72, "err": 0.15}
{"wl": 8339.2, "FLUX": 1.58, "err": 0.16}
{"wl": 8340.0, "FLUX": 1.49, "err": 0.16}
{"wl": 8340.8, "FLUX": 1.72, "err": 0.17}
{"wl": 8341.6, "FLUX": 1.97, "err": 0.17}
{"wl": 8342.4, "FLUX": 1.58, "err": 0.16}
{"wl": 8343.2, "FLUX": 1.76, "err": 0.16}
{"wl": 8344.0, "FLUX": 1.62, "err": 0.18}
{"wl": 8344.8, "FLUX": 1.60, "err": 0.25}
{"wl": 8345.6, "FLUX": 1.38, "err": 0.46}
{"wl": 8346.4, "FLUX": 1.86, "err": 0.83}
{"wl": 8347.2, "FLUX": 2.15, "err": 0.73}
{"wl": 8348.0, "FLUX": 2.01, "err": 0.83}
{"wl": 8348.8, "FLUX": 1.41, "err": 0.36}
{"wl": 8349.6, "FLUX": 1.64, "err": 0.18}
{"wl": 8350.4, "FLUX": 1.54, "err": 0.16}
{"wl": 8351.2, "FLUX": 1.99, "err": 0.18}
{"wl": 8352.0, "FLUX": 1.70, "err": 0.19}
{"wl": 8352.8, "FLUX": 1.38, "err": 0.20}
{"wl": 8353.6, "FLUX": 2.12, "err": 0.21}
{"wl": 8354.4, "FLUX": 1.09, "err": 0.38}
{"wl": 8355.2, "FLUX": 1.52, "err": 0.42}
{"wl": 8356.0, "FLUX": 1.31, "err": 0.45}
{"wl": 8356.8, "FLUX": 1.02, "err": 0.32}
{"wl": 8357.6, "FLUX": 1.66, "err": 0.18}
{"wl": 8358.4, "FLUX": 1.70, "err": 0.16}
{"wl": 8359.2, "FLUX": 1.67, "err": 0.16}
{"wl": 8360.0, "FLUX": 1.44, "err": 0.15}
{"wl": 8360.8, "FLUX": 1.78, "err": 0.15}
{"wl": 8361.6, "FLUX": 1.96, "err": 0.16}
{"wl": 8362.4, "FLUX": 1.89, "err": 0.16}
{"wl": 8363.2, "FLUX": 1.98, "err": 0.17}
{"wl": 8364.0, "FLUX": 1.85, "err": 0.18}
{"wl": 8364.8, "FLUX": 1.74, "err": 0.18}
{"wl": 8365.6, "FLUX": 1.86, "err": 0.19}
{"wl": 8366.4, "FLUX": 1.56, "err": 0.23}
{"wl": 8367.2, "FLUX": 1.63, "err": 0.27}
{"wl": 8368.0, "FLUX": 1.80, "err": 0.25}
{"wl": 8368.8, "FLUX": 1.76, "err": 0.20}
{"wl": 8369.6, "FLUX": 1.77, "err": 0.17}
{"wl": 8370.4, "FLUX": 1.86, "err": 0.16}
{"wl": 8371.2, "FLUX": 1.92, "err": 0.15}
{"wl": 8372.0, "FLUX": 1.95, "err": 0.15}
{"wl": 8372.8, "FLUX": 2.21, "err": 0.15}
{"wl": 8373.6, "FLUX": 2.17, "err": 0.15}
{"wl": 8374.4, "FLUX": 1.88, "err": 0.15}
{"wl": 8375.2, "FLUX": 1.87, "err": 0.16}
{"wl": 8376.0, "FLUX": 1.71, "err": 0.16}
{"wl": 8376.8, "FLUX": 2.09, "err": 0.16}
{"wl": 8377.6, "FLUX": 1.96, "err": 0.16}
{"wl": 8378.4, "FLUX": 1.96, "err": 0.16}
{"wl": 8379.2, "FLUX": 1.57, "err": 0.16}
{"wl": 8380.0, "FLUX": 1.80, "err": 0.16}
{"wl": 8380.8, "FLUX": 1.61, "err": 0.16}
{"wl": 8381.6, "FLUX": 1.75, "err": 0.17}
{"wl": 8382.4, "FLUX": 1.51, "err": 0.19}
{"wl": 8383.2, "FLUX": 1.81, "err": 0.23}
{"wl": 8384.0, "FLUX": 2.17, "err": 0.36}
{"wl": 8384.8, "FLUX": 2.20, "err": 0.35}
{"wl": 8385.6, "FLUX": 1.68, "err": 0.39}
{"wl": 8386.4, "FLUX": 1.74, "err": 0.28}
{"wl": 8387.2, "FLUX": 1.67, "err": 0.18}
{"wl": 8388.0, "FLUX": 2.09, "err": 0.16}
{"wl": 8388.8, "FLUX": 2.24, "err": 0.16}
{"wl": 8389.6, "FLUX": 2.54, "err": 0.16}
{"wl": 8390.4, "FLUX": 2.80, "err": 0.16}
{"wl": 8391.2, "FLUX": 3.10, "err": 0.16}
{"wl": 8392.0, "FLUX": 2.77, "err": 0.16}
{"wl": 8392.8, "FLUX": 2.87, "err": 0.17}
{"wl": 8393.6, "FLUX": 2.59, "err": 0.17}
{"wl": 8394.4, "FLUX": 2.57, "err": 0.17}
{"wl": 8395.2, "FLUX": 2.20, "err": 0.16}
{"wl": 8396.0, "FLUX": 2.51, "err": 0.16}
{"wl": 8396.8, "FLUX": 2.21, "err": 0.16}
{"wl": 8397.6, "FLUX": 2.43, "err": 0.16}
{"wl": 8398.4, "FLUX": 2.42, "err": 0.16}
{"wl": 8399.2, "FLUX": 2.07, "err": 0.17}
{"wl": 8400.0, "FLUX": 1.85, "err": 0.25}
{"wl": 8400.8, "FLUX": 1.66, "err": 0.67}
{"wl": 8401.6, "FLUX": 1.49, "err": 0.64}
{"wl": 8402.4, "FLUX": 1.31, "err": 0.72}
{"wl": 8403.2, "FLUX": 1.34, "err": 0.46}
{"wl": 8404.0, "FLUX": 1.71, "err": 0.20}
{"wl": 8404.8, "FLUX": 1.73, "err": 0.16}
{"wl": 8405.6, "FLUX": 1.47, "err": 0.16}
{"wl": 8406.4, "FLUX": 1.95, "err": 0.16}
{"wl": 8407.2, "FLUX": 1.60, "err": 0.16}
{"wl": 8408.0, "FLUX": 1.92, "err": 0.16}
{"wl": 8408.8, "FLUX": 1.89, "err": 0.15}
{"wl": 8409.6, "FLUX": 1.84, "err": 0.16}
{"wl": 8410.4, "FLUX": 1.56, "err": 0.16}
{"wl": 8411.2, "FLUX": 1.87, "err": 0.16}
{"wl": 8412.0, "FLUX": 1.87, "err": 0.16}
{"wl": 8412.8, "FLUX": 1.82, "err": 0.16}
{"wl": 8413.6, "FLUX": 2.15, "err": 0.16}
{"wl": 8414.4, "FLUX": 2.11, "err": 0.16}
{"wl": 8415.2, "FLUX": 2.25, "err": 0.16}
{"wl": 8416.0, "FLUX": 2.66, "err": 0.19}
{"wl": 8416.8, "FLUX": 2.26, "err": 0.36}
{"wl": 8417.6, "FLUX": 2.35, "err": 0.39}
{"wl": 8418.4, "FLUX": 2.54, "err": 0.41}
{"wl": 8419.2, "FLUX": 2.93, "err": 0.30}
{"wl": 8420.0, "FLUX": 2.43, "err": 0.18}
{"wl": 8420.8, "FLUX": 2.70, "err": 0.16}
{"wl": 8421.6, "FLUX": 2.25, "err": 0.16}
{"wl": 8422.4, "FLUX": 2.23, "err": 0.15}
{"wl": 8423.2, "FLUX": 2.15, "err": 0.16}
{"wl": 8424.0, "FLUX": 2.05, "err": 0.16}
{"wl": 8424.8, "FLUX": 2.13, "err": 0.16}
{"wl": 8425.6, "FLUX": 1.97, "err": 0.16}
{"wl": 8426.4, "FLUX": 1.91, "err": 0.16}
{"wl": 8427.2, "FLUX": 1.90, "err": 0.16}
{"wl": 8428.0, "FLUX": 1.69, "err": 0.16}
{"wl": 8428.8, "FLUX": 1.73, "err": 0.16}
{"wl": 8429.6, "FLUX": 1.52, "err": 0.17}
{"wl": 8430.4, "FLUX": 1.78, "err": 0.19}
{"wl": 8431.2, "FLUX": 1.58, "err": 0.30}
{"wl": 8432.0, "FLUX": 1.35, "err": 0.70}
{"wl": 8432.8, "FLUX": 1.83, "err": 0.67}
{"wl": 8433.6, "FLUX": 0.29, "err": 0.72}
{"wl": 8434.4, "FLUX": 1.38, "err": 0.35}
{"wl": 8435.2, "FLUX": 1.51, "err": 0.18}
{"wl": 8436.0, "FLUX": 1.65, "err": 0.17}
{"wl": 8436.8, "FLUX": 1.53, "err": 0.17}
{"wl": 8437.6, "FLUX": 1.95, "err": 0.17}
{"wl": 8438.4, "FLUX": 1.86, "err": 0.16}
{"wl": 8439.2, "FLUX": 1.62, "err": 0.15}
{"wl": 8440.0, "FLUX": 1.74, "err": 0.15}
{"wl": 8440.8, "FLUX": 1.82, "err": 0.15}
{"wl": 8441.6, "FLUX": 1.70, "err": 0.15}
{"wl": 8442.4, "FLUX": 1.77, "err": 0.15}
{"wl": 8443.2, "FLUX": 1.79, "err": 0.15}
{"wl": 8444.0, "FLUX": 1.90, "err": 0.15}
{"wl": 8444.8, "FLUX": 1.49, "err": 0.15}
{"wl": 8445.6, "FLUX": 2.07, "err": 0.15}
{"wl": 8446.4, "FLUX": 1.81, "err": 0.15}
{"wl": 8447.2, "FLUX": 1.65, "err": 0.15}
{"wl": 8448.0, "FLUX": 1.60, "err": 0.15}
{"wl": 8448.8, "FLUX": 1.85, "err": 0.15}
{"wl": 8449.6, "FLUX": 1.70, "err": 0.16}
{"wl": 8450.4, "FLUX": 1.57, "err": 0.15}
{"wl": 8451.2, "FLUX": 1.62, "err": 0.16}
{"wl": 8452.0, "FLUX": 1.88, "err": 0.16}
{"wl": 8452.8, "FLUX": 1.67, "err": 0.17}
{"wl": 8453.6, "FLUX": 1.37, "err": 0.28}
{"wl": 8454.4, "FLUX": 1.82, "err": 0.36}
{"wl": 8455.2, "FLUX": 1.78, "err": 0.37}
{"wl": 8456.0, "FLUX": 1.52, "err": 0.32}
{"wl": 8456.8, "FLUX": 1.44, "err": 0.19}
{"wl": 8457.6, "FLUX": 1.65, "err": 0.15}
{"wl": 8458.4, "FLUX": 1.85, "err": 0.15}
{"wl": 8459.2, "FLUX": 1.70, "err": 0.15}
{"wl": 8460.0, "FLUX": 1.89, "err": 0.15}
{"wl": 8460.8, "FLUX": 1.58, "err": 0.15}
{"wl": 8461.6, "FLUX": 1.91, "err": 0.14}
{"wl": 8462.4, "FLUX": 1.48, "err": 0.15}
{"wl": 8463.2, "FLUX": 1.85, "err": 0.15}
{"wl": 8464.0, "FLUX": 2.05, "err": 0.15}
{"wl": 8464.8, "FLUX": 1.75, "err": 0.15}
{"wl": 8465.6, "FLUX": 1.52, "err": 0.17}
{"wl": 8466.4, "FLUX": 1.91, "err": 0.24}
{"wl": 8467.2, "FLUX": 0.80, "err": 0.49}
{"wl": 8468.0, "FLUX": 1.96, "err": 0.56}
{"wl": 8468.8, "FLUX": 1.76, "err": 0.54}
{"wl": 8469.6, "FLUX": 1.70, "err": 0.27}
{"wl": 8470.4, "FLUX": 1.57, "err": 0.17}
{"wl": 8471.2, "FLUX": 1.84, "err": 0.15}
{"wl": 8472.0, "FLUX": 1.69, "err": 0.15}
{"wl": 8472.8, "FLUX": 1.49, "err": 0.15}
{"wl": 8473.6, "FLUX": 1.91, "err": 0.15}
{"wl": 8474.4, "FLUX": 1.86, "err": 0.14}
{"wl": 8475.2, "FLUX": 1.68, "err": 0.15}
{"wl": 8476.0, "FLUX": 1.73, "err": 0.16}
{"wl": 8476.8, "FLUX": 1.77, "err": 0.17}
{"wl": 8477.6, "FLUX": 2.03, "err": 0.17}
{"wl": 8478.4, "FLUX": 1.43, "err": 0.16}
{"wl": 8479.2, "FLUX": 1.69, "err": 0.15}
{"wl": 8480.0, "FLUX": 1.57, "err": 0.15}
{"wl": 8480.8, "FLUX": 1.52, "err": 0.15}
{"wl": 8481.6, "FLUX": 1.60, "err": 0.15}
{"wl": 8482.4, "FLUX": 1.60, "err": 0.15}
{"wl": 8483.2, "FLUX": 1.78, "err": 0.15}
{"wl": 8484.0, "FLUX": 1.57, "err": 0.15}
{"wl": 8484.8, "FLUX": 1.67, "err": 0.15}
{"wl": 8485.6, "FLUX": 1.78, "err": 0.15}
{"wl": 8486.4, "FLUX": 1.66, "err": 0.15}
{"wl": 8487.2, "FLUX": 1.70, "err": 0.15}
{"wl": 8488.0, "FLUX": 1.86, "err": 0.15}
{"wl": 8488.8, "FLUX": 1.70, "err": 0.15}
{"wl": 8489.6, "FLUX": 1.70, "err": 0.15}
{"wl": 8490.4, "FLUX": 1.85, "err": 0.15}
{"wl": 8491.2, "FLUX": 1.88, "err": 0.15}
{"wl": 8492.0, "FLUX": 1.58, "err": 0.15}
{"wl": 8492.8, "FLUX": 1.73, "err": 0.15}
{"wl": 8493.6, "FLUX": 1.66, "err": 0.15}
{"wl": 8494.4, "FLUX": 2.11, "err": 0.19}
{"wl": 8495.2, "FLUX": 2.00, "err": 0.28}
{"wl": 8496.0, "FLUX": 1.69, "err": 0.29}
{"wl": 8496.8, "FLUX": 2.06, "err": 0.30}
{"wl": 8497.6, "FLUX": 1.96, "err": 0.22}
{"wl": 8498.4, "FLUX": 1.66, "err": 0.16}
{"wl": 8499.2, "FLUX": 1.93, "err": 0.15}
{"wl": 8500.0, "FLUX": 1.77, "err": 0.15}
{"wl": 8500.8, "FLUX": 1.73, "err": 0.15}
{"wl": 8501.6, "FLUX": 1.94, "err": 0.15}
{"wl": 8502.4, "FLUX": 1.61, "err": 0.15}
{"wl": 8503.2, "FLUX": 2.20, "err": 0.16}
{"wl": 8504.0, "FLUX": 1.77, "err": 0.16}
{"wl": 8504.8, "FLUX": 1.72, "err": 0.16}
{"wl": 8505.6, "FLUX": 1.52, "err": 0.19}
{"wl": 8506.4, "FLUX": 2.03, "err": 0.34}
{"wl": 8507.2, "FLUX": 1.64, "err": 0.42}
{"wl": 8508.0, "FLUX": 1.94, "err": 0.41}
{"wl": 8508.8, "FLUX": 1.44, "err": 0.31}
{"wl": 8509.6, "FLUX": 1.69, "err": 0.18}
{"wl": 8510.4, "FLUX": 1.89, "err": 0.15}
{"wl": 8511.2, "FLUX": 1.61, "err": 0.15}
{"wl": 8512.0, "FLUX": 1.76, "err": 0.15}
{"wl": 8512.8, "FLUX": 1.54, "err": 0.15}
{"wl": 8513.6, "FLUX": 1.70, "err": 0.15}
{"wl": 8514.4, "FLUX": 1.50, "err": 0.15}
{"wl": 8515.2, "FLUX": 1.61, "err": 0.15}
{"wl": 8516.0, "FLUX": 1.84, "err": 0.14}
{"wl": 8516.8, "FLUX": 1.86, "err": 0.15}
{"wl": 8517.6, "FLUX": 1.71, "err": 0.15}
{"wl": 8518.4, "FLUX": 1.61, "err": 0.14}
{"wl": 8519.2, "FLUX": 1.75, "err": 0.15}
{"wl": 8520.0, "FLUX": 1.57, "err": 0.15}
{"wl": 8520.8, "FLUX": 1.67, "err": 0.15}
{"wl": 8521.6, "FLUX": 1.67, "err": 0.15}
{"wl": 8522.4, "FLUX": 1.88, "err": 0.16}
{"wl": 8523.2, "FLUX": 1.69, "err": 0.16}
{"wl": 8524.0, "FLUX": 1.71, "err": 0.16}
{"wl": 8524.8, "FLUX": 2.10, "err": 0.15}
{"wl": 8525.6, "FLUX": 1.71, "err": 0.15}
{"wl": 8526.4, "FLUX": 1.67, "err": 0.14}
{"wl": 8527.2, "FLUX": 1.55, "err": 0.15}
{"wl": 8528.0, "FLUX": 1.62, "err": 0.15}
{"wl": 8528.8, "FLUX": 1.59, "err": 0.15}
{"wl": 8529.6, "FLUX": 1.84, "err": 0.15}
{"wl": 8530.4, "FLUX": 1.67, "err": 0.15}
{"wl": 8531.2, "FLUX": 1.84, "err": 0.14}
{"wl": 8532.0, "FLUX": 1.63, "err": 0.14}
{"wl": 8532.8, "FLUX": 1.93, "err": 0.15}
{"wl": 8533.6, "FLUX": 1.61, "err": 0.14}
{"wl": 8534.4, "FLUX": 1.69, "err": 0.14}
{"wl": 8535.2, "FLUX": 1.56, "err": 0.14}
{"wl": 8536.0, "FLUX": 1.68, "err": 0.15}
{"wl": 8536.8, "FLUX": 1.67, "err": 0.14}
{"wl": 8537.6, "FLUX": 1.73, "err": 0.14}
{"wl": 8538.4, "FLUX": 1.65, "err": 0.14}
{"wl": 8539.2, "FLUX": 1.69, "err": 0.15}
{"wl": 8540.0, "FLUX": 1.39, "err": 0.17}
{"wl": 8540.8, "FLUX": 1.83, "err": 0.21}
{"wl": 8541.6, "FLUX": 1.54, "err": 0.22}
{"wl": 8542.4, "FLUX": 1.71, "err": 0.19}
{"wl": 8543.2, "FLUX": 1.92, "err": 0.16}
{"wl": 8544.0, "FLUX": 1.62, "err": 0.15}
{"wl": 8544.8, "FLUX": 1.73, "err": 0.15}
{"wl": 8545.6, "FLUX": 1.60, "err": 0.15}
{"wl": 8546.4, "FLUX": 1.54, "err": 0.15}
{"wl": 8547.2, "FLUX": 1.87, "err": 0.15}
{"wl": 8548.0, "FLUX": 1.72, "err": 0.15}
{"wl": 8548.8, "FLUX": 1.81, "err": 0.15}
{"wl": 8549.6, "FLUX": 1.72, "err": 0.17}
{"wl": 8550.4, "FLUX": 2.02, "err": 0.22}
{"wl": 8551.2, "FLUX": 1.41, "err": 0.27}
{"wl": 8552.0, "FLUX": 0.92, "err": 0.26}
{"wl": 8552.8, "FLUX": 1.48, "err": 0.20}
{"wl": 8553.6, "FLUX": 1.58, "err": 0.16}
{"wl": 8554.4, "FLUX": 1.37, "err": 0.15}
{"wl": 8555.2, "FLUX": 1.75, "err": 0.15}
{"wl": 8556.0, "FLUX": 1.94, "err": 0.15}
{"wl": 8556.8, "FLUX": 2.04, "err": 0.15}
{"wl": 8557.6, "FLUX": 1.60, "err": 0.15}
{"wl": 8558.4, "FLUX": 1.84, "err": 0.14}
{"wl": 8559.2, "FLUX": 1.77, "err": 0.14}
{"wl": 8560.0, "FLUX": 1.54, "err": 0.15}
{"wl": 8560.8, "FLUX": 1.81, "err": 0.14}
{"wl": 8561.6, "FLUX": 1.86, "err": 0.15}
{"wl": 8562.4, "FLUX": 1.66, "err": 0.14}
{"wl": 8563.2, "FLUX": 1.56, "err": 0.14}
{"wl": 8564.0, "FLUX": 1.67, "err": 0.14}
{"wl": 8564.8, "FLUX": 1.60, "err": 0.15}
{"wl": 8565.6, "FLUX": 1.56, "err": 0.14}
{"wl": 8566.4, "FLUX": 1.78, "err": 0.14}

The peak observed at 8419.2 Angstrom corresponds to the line [N II] 6583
